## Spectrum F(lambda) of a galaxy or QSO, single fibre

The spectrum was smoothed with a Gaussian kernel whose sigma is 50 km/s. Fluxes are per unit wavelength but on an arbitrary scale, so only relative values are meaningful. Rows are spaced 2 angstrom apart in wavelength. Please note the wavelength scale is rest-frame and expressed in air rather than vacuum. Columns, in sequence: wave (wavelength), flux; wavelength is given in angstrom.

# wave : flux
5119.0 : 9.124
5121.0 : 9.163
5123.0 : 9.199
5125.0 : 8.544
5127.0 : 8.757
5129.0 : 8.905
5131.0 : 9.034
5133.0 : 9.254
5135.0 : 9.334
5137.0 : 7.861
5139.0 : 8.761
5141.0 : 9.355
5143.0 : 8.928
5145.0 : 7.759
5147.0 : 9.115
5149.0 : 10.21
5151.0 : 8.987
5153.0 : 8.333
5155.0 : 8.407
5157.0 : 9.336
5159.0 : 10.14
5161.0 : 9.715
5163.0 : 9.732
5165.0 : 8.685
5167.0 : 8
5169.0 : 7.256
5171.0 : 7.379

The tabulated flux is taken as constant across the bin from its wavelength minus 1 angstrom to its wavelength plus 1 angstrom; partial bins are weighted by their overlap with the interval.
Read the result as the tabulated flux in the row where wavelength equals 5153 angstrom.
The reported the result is 8.333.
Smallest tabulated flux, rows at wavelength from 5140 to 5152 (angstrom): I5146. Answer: 7.759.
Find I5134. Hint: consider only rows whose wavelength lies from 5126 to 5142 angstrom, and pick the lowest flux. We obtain 7.861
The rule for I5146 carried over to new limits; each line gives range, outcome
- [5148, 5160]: 8.333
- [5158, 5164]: 9.715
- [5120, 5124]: 9.163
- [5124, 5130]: 8.544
